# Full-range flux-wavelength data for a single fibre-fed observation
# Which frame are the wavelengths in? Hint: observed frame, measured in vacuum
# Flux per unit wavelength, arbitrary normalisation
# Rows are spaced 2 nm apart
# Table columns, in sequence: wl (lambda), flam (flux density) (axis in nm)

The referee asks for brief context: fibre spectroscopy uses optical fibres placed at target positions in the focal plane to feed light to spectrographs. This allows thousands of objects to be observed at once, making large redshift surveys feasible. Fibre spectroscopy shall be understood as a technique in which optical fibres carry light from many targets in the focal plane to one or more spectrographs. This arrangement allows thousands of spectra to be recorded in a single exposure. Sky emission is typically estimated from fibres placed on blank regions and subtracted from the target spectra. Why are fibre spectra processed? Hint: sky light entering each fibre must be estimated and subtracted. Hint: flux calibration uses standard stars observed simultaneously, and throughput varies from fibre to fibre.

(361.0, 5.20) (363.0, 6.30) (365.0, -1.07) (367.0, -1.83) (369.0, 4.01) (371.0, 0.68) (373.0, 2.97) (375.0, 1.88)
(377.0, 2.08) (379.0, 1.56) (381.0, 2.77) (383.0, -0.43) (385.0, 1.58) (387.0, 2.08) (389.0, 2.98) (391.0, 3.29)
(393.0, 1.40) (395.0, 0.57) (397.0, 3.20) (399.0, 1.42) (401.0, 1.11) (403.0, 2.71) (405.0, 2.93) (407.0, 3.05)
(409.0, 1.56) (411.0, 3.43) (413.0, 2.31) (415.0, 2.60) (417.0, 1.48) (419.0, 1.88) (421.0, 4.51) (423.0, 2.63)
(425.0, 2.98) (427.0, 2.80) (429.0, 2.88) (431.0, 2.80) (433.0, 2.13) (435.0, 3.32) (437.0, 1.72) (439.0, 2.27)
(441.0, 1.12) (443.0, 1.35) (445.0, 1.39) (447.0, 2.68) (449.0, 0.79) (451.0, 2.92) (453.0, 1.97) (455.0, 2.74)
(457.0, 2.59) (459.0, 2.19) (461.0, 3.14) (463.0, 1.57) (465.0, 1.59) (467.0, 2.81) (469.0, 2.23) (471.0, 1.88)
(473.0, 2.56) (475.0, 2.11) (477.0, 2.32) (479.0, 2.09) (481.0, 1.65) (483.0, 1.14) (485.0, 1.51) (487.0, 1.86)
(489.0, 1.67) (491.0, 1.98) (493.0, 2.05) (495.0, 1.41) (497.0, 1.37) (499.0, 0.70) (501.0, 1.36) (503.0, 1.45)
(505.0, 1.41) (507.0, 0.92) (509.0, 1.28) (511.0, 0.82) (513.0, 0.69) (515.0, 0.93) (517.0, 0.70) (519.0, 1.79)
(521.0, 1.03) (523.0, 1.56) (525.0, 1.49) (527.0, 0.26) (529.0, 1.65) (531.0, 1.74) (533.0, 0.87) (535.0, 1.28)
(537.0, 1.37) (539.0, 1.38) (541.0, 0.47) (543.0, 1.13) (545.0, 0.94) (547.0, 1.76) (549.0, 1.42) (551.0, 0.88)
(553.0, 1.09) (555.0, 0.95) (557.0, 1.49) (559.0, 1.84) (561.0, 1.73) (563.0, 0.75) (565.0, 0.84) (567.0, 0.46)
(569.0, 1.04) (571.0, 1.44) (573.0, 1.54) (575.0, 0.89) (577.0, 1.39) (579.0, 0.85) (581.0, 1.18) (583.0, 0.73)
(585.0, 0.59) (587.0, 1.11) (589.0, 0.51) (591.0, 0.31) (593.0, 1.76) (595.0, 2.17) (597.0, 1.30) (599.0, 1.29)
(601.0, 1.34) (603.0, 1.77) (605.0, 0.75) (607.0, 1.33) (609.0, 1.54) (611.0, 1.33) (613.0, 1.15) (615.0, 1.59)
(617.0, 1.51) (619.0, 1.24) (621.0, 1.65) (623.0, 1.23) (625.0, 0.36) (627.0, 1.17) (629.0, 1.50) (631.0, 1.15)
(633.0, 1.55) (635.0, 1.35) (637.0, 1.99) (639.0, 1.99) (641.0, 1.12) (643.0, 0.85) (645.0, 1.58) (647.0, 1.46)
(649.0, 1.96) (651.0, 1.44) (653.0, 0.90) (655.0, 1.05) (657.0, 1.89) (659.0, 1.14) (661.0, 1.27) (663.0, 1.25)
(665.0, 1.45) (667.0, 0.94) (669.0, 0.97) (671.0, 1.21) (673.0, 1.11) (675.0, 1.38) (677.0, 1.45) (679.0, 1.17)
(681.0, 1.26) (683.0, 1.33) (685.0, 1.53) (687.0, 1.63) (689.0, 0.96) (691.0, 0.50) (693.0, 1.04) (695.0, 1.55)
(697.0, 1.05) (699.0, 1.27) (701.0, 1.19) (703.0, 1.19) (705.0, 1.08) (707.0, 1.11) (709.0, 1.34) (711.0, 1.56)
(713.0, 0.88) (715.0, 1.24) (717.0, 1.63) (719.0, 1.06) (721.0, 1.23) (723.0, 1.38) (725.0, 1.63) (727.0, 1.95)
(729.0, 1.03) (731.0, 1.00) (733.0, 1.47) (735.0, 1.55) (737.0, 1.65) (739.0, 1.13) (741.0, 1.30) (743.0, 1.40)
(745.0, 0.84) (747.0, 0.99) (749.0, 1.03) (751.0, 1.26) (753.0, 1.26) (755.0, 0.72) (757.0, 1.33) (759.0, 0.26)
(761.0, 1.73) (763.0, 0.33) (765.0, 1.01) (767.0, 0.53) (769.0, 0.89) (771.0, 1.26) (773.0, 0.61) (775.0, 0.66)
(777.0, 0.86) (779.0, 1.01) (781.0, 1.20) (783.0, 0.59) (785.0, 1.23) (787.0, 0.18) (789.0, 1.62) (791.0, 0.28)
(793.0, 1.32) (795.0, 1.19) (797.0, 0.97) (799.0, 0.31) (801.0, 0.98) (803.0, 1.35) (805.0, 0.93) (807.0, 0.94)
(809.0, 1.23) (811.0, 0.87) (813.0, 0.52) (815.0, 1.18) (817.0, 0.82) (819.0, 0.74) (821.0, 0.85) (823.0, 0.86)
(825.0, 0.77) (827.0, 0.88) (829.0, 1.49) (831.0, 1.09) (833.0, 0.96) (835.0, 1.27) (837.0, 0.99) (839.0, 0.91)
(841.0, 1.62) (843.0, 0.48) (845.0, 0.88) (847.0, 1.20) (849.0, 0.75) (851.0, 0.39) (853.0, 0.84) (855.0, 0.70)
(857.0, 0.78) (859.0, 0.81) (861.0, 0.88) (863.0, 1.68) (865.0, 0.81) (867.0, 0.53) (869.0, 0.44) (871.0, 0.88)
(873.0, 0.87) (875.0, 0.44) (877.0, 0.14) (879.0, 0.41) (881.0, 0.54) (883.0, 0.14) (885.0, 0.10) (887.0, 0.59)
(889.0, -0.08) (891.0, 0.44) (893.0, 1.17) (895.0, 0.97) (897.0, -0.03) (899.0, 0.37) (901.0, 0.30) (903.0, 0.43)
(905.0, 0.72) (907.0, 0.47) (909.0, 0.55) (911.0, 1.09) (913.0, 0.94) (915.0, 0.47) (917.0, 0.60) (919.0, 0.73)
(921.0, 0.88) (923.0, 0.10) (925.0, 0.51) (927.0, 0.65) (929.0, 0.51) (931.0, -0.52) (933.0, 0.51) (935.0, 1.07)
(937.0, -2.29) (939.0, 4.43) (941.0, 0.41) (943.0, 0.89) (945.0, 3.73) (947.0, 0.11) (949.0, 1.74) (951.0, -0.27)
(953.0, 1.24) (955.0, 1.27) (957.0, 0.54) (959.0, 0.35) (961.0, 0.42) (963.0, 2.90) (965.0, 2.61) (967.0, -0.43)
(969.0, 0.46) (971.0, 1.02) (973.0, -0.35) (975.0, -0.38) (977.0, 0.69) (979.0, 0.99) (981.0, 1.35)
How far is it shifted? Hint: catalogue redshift 1.585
